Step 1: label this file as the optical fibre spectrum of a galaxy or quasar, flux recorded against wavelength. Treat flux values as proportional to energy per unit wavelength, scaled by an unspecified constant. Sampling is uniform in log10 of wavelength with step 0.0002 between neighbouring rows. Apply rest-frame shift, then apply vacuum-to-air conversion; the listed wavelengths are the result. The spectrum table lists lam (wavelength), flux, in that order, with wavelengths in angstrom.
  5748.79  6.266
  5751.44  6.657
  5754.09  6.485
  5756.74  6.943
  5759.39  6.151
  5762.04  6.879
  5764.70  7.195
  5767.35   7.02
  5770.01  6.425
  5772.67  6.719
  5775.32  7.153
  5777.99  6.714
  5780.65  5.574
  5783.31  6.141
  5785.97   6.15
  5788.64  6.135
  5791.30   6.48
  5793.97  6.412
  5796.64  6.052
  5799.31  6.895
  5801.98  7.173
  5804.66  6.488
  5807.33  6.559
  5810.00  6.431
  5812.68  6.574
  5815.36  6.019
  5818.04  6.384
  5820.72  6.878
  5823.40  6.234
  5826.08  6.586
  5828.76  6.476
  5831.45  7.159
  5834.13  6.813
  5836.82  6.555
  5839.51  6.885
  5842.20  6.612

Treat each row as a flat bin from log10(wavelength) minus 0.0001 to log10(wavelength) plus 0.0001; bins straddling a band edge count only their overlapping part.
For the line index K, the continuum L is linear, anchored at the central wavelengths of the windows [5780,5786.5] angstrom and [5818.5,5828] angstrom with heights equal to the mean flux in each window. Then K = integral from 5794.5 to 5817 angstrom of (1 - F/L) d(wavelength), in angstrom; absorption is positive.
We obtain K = -0.79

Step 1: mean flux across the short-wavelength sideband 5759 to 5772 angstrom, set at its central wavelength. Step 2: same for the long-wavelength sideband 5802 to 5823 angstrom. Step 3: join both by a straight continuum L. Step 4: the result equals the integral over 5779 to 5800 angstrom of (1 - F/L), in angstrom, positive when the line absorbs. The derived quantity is 1.3 angstrom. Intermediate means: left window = 6.77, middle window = 6.22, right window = 6.51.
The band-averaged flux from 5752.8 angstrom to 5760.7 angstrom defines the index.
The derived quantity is 6.53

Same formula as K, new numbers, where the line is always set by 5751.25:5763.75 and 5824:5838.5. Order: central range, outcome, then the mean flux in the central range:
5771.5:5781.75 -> 0.1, 6.56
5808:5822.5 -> 0.5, 6.45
